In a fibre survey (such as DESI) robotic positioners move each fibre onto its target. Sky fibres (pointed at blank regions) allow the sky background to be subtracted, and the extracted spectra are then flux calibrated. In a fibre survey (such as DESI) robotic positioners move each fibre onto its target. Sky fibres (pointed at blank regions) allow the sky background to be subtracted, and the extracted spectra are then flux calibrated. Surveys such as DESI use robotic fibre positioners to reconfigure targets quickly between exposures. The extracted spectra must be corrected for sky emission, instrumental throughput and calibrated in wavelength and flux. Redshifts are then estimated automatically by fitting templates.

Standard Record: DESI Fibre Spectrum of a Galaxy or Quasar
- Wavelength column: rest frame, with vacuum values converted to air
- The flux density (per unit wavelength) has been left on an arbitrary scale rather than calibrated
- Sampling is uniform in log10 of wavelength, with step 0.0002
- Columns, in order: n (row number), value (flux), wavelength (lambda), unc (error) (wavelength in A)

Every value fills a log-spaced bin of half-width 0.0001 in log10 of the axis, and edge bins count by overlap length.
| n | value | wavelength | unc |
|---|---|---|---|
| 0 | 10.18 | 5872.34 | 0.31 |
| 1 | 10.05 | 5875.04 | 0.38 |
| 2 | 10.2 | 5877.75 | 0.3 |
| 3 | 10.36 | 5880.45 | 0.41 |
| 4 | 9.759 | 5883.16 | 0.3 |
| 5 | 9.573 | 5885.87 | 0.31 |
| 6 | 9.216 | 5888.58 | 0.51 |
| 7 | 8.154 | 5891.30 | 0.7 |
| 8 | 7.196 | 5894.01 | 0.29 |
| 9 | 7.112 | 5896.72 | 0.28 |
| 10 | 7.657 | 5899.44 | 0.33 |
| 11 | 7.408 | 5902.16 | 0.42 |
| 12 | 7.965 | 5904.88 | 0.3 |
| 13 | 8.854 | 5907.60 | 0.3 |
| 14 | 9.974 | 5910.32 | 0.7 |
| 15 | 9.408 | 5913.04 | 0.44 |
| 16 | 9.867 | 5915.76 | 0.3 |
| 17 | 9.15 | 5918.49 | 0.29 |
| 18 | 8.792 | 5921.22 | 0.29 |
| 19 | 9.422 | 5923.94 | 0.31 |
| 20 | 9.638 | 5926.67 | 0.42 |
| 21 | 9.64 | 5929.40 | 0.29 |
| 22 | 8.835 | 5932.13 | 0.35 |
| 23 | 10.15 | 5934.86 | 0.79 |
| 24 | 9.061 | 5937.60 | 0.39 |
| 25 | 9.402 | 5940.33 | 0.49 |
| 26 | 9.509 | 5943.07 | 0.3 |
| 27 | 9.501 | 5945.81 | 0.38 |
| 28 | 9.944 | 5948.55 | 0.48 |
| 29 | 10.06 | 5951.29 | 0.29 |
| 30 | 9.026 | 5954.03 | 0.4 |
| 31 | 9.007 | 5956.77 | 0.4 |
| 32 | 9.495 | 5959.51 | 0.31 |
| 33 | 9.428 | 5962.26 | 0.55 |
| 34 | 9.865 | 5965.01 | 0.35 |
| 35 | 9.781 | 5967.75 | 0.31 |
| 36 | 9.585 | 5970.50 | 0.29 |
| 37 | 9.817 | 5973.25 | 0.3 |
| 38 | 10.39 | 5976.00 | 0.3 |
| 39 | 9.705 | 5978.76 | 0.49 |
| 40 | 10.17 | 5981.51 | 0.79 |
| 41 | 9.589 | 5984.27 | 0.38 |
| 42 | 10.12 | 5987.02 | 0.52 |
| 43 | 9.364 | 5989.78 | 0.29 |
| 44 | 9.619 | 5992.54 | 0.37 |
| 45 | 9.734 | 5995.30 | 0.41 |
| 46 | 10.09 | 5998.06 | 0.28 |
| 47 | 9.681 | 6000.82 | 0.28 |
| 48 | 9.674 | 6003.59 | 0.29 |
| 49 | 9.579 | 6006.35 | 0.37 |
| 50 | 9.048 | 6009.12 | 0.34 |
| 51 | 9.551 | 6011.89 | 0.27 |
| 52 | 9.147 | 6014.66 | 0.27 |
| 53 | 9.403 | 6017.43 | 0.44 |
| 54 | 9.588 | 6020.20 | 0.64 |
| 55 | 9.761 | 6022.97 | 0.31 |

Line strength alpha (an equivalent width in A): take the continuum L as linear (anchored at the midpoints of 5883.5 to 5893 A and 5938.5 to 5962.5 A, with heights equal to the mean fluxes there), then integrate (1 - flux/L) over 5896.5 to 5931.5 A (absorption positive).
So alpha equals 1.17 A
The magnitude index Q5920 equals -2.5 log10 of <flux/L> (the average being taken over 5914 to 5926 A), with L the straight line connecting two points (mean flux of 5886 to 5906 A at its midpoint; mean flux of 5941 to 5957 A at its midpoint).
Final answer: -0.08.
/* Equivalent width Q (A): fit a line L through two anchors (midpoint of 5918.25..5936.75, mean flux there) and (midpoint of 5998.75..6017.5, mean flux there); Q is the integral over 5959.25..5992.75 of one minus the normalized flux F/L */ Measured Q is -1.23 A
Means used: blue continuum 9.38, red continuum 9.47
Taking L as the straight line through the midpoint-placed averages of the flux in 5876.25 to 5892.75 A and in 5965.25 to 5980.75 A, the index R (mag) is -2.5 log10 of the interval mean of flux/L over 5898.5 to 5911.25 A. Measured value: 0.154 mag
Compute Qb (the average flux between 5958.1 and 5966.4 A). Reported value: 9.6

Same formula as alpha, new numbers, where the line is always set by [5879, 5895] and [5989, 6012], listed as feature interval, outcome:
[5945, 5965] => -0.3 A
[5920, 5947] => -0.3 A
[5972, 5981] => -0.5 A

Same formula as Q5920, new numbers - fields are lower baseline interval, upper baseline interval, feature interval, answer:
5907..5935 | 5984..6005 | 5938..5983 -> -0.01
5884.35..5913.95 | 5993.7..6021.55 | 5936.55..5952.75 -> -0.08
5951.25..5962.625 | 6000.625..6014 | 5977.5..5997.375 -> -0.04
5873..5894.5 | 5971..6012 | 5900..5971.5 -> 0.03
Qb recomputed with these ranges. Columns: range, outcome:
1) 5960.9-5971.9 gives 9.67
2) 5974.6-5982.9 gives 10.1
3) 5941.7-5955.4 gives 9.61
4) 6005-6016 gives 9.33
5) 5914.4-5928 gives 9.37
